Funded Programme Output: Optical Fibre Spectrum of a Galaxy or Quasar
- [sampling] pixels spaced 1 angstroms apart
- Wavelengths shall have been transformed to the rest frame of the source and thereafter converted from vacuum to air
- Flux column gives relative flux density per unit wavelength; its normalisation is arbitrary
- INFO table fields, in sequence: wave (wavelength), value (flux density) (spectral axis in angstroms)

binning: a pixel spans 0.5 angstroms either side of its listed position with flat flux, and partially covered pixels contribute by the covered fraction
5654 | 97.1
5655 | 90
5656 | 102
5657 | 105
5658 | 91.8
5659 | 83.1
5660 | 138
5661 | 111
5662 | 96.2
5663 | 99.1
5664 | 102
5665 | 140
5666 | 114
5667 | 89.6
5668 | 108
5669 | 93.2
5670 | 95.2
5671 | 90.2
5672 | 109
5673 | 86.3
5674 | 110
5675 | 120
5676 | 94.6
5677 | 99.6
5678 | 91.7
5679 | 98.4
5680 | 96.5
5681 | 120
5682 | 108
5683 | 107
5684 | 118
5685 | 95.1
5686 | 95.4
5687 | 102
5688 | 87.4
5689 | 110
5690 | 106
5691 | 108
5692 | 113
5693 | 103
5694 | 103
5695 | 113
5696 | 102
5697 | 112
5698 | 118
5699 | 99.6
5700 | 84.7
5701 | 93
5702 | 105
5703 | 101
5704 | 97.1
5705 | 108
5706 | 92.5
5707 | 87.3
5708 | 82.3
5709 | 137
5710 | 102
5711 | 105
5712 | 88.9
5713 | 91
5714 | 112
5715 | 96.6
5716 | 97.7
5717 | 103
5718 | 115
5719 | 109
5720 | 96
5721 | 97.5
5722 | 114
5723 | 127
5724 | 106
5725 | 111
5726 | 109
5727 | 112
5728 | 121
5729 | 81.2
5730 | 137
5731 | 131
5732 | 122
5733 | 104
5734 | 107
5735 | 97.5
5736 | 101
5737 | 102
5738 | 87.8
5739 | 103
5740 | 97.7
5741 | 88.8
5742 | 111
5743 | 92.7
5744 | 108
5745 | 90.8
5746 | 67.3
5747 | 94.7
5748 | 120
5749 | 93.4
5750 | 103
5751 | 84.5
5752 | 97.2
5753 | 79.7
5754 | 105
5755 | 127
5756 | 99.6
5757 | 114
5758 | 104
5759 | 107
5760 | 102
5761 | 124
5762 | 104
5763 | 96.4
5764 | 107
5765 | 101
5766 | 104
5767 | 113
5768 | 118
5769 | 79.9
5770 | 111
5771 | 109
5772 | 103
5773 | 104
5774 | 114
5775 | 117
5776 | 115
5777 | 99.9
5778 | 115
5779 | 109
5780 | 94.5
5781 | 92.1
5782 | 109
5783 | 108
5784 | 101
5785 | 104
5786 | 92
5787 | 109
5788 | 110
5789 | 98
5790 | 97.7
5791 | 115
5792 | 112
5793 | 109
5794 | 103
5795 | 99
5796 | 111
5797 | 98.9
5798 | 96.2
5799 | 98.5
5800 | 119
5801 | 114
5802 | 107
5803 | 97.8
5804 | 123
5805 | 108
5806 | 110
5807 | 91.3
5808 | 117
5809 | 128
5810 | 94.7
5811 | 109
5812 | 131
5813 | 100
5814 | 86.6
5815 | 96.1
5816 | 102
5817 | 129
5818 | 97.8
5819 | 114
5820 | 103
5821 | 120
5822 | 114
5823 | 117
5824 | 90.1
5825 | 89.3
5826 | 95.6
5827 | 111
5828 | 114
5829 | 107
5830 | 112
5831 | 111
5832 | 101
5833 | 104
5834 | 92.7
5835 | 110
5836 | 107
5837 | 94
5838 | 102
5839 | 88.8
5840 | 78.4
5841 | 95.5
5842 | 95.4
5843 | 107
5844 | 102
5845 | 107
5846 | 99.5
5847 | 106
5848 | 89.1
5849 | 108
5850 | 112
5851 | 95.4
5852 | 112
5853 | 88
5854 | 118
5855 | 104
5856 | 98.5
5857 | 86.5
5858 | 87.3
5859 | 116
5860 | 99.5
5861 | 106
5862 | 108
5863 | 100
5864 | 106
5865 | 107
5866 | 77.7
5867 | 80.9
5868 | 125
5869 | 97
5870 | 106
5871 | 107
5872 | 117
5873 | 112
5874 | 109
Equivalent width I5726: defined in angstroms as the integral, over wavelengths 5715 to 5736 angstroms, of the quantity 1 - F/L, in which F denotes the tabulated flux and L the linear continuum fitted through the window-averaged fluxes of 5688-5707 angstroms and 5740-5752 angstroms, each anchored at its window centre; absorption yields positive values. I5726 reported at -2.2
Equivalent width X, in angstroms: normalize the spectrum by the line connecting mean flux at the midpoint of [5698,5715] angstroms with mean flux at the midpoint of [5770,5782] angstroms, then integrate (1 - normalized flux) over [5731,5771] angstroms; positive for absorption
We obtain 0.8 angstroms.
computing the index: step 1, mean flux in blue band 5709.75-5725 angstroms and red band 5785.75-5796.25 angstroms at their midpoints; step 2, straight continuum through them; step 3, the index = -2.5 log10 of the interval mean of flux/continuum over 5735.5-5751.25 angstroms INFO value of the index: 0.08 mag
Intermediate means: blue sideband 104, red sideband 105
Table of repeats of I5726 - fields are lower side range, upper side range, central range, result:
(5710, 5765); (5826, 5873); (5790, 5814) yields -1.1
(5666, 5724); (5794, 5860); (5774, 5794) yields -0.4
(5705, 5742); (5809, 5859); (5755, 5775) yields -0.5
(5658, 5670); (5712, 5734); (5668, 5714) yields 2.2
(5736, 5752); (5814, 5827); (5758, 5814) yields -2.8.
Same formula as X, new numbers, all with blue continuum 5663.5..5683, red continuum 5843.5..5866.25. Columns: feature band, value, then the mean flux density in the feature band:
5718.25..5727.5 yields -0.6 angstroms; 109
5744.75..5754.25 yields 0.9 angstroms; 93.3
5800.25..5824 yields -1.6 angstroms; 109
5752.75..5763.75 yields -0.4 angstroms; 106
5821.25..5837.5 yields -0.4 angstroms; 105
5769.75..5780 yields -0.6 angstroms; 109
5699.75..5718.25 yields 0.6 angstroms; 100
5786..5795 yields -0.3 angstroms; 105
